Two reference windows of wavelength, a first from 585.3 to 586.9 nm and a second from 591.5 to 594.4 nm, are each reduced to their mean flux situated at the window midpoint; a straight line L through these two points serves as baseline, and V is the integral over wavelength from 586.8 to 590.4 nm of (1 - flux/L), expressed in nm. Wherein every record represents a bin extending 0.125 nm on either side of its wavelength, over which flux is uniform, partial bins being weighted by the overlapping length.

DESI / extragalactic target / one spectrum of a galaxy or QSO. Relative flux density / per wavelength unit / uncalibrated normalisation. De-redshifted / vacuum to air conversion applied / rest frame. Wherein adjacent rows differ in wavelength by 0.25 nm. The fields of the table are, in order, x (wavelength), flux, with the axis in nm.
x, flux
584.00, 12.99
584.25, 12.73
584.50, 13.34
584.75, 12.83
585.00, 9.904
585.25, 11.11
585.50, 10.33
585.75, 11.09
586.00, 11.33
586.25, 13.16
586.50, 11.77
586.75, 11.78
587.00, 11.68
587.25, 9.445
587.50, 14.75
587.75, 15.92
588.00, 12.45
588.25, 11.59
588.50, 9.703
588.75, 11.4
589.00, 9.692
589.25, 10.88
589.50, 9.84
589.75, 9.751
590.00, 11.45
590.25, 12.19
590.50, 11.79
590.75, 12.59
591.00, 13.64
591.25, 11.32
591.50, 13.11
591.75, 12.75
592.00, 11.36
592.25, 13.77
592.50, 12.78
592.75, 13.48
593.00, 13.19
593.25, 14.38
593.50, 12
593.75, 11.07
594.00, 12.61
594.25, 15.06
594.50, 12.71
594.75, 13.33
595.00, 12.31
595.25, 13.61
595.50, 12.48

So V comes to 0.17 nm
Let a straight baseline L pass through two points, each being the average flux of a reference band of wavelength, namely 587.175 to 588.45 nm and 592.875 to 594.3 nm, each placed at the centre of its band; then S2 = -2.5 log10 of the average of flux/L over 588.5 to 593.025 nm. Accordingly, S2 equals 0.089 mag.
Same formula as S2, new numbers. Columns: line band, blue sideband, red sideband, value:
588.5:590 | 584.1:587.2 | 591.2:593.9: 0.18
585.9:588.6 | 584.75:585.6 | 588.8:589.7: -0.16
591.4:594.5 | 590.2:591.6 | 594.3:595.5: -0.02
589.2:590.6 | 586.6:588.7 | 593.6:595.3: 0.13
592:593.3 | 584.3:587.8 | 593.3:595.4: -0.05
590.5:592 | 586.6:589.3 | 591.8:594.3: 0.00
